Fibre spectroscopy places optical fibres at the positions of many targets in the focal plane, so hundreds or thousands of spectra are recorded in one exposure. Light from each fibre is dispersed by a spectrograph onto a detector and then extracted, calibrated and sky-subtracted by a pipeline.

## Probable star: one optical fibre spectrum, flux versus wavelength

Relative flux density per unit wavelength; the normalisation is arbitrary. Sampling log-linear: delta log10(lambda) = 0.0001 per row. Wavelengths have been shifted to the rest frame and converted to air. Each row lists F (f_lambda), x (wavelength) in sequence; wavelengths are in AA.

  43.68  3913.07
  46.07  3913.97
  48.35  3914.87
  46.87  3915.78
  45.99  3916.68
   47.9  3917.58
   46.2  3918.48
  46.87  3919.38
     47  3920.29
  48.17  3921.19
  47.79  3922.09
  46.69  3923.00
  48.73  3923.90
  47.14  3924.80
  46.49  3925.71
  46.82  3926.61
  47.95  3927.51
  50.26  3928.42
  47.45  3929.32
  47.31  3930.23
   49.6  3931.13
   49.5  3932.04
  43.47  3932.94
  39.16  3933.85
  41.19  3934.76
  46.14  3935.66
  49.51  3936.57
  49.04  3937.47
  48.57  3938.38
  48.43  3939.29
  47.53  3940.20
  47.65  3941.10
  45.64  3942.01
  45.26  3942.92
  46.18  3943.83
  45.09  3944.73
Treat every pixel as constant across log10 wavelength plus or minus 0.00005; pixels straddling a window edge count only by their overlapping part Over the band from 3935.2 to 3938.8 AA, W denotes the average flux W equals 48.4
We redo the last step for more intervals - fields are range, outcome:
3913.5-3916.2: 47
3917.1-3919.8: 47.1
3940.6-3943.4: 46.2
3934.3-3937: 45.5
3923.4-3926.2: 47.5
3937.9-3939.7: 48.3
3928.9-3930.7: 47.4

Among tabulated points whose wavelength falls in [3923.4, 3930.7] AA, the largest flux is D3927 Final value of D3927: 50.26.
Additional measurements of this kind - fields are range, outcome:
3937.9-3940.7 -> 48.57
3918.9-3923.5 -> 48.17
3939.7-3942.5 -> 47.65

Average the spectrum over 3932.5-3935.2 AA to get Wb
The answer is 41.1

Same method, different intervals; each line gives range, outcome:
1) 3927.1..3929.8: 48.4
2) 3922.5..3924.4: 47.7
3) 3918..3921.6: 47.1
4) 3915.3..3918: 46.8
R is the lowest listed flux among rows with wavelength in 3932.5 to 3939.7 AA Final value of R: 39.16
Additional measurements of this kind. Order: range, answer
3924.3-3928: 46.49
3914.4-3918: 45.99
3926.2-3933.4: 43.47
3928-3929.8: 47.45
